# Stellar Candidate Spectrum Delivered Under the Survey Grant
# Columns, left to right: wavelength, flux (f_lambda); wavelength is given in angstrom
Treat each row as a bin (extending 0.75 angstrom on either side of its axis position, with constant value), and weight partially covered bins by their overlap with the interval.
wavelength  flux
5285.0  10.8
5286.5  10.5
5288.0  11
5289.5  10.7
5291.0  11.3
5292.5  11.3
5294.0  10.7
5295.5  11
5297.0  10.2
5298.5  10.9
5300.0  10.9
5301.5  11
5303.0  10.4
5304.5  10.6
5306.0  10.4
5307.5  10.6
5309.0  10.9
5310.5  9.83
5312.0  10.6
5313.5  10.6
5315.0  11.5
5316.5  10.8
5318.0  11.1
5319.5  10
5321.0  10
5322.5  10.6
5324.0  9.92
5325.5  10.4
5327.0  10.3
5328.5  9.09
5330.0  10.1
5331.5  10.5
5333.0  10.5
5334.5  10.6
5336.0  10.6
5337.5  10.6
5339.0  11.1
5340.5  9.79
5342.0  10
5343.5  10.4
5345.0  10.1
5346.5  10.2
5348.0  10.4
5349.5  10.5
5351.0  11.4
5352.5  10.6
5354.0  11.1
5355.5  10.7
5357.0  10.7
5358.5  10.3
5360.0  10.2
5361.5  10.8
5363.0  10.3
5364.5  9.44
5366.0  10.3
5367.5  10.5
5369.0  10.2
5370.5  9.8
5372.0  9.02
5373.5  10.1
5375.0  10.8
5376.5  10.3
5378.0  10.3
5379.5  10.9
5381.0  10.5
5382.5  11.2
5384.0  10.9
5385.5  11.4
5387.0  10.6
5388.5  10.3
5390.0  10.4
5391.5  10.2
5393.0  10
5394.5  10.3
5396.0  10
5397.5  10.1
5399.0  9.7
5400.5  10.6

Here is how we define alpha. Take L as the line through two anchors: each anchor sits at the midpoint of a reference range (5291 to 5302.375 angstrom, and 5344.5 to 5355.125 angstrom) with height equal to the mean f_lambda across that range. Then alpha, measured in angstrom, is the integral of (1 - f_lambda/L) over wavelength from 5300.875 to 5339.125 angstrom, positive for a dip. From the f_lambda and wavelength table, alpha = 1.1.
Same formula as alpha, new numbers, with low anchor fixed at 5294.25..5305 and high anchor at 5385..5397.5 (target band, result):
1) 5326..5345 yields 0.5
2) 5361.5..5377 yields 0.5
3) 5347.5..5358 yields -0.3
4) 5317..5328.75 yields 0.4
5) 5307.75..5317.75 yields -0.1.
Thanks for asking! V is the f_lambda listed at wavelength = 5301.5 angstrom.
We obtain 11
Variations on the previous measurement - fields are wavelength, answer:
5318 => 11.1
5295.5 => 11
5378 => 10.3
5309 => 10.9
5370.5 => 9.8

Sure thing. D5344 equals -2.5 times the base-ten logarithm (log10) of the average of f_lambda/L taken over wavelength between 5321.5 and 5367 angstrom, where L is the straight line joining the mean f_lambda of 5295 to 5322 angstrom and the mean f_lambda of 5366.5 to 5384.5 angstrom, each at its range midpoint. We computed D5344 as 0.011 mag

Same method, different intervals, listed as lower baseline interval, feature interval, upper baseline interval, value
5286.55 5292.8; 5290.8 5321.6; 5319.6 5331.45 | -0.01 mag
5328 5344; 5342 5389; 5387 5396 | -0.02 mag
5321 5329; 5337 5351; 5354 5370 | -0.02 mag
